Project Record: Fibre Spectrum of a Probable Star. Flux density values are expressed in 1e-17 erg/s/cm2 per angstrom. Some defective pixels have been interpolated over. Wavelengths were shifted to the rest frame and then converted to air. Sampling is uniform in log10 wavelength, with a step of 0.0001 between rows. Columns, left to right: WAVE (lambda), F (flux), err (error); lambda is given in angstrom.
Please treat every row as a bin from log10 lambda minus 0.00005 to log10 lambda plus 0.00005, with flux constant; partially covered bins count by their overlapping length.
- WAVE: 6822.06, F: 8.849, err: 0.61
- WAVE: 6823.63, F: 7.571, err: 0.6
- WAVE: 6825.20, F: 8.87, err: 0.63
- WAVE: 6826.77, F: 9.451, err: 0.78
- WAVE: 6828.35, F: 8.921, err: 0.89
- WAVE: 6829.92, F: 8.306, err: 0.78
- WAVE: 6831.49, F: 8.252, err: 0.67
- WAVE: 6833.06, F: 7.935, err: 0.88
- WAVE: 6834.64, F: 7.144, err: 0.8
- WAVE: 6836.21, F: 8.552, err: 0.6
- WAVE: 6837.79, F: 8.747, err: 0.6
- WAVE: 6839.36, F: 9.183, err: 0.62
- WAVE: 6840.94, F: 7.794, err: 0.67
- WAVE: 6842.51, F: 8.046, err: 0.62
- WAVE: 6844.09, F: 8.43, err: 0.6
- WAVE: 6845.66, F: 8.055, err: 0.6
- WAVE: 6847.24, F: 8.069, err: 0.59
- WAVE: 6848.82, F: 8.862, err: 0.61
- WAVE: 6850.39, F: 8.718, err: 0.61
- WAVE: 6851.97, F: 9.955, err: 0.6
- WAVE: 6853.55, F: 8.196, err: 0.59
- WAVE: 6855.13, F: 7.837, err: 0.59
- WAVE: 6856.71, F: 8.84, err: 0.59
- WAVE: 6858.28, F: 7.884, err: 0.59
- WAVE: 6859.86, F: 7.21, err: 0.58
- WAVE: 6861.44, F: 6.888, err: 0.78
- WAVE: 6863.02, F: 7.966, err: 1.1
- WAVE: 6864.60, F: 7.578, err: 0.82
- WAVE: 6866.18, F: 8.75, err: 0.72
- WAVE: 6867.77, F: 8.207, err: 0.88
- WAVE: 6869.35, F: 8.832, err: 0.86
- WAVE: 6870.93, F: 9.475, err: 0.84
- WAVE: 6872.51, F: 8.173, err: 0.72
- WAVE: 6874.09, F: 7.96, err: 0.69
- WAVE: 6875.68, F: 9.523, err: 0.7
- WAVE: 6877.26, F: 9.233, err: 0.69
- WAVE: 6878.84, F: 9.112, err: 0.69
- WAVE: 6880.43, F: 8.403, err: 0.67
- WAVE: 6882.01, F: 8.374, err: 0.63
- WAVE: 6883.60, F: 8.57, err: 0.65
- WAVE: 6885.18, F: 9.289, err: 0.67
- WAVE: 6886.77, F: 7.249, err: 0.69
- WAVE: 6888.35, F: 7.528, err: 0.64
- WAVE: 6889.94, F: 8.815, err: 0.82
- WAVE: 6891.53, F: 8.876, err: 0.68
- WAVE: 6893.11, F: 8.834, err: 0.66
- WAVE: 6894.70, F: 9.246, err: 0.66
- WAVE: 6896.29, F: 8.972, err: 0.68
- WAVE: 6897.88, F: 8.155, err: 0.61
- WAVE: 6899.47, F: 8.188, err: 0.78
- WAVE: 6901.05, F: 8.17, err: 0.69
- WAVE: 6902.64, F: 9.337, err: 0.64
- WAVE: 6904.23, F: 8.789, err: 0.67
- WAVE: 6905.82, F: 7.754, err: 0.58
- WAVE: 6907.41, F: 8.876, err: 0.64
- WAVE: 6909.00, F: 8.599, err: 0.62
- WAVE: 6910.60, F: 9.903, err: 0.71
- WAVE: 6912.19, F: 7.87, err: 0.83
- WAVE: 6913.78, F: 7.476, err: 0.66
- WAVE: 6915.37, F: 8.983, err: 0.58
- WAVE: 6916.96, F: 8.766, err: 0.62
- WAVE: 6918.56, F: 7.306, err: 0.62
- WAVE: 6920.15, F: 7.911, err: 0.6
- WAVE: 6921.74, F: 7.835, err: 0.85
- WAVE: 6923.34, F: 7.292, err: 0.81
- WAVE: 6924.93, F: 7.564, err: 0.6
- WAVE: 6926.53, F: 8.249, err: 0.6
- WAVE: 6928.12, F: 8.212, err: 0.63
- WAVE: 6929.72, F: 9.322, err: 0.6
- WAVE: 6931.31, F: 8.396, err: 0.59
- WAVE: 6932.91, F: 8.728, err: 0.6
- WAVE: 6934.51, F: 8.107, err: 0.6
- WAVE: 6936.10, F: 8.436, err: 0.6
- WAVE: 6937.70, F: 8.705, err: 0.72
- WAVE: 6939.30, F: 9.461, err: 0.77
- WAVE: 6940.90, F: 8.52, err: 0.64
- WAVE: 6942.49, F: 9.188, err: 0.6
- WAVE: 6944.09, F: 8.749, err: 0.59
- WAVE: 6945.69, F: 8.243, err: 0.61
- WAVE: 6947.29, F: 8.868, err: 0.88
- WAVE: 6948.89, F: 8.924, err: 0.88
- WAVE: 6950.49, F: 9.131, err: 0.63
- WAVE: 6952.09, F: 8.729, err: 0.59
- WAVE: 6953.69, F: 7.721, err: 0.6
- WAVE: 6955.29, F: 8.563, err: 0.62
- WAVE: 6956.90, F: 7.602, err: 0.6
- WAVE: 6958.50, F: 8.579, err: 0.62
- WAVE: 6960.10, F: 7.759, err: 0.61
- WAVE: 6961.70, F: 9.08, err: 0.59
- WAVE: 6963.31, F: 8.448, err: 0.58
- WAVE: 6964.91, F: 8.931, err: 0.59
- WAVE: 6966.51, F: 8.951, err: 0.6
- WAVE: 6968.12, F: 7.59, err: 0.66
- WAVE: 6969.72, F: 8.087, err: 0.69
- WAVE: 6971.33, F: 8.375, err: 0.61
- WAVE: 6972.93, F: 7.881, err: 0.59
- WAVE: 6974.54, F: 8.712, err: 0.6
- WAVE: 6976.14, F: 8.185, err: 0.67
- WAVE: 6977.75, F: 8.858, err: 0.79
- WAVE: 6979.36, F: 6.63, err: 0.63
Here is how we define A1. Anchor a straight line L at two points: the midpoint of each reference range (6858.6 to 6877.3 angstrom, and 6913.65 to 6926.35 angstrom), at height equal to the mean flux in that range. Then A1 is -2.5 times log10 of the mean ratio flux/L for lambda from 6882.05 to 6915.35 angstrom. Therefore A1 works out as -0.06 mag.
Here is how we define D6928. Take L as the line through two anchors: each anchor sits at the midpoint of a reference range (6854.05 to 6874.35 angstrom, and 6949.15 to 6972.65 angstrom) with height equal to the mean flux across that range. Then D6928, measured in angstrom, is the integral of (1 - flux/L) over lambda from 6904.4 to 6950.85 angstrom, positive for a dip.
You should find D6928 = -0.9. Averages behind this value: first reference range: 8.13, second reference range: 8.4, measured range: 8.46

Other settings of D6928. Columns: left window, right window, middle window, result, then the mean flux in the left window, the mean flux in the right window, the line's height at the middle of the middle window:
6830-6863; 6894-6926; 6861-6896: -1.0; 8.23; 8.34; 8.29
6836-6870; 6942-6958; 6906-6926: 0.7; 8.29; 8.56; 8.46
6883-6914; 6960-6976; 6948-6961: 0.1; 8.54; 8.4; 8.43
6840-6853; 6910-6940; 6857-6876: 0.6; 8.49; 8.33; 8.45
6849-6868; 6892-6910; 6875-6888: -0.4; 8.19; 8.65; 8.44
